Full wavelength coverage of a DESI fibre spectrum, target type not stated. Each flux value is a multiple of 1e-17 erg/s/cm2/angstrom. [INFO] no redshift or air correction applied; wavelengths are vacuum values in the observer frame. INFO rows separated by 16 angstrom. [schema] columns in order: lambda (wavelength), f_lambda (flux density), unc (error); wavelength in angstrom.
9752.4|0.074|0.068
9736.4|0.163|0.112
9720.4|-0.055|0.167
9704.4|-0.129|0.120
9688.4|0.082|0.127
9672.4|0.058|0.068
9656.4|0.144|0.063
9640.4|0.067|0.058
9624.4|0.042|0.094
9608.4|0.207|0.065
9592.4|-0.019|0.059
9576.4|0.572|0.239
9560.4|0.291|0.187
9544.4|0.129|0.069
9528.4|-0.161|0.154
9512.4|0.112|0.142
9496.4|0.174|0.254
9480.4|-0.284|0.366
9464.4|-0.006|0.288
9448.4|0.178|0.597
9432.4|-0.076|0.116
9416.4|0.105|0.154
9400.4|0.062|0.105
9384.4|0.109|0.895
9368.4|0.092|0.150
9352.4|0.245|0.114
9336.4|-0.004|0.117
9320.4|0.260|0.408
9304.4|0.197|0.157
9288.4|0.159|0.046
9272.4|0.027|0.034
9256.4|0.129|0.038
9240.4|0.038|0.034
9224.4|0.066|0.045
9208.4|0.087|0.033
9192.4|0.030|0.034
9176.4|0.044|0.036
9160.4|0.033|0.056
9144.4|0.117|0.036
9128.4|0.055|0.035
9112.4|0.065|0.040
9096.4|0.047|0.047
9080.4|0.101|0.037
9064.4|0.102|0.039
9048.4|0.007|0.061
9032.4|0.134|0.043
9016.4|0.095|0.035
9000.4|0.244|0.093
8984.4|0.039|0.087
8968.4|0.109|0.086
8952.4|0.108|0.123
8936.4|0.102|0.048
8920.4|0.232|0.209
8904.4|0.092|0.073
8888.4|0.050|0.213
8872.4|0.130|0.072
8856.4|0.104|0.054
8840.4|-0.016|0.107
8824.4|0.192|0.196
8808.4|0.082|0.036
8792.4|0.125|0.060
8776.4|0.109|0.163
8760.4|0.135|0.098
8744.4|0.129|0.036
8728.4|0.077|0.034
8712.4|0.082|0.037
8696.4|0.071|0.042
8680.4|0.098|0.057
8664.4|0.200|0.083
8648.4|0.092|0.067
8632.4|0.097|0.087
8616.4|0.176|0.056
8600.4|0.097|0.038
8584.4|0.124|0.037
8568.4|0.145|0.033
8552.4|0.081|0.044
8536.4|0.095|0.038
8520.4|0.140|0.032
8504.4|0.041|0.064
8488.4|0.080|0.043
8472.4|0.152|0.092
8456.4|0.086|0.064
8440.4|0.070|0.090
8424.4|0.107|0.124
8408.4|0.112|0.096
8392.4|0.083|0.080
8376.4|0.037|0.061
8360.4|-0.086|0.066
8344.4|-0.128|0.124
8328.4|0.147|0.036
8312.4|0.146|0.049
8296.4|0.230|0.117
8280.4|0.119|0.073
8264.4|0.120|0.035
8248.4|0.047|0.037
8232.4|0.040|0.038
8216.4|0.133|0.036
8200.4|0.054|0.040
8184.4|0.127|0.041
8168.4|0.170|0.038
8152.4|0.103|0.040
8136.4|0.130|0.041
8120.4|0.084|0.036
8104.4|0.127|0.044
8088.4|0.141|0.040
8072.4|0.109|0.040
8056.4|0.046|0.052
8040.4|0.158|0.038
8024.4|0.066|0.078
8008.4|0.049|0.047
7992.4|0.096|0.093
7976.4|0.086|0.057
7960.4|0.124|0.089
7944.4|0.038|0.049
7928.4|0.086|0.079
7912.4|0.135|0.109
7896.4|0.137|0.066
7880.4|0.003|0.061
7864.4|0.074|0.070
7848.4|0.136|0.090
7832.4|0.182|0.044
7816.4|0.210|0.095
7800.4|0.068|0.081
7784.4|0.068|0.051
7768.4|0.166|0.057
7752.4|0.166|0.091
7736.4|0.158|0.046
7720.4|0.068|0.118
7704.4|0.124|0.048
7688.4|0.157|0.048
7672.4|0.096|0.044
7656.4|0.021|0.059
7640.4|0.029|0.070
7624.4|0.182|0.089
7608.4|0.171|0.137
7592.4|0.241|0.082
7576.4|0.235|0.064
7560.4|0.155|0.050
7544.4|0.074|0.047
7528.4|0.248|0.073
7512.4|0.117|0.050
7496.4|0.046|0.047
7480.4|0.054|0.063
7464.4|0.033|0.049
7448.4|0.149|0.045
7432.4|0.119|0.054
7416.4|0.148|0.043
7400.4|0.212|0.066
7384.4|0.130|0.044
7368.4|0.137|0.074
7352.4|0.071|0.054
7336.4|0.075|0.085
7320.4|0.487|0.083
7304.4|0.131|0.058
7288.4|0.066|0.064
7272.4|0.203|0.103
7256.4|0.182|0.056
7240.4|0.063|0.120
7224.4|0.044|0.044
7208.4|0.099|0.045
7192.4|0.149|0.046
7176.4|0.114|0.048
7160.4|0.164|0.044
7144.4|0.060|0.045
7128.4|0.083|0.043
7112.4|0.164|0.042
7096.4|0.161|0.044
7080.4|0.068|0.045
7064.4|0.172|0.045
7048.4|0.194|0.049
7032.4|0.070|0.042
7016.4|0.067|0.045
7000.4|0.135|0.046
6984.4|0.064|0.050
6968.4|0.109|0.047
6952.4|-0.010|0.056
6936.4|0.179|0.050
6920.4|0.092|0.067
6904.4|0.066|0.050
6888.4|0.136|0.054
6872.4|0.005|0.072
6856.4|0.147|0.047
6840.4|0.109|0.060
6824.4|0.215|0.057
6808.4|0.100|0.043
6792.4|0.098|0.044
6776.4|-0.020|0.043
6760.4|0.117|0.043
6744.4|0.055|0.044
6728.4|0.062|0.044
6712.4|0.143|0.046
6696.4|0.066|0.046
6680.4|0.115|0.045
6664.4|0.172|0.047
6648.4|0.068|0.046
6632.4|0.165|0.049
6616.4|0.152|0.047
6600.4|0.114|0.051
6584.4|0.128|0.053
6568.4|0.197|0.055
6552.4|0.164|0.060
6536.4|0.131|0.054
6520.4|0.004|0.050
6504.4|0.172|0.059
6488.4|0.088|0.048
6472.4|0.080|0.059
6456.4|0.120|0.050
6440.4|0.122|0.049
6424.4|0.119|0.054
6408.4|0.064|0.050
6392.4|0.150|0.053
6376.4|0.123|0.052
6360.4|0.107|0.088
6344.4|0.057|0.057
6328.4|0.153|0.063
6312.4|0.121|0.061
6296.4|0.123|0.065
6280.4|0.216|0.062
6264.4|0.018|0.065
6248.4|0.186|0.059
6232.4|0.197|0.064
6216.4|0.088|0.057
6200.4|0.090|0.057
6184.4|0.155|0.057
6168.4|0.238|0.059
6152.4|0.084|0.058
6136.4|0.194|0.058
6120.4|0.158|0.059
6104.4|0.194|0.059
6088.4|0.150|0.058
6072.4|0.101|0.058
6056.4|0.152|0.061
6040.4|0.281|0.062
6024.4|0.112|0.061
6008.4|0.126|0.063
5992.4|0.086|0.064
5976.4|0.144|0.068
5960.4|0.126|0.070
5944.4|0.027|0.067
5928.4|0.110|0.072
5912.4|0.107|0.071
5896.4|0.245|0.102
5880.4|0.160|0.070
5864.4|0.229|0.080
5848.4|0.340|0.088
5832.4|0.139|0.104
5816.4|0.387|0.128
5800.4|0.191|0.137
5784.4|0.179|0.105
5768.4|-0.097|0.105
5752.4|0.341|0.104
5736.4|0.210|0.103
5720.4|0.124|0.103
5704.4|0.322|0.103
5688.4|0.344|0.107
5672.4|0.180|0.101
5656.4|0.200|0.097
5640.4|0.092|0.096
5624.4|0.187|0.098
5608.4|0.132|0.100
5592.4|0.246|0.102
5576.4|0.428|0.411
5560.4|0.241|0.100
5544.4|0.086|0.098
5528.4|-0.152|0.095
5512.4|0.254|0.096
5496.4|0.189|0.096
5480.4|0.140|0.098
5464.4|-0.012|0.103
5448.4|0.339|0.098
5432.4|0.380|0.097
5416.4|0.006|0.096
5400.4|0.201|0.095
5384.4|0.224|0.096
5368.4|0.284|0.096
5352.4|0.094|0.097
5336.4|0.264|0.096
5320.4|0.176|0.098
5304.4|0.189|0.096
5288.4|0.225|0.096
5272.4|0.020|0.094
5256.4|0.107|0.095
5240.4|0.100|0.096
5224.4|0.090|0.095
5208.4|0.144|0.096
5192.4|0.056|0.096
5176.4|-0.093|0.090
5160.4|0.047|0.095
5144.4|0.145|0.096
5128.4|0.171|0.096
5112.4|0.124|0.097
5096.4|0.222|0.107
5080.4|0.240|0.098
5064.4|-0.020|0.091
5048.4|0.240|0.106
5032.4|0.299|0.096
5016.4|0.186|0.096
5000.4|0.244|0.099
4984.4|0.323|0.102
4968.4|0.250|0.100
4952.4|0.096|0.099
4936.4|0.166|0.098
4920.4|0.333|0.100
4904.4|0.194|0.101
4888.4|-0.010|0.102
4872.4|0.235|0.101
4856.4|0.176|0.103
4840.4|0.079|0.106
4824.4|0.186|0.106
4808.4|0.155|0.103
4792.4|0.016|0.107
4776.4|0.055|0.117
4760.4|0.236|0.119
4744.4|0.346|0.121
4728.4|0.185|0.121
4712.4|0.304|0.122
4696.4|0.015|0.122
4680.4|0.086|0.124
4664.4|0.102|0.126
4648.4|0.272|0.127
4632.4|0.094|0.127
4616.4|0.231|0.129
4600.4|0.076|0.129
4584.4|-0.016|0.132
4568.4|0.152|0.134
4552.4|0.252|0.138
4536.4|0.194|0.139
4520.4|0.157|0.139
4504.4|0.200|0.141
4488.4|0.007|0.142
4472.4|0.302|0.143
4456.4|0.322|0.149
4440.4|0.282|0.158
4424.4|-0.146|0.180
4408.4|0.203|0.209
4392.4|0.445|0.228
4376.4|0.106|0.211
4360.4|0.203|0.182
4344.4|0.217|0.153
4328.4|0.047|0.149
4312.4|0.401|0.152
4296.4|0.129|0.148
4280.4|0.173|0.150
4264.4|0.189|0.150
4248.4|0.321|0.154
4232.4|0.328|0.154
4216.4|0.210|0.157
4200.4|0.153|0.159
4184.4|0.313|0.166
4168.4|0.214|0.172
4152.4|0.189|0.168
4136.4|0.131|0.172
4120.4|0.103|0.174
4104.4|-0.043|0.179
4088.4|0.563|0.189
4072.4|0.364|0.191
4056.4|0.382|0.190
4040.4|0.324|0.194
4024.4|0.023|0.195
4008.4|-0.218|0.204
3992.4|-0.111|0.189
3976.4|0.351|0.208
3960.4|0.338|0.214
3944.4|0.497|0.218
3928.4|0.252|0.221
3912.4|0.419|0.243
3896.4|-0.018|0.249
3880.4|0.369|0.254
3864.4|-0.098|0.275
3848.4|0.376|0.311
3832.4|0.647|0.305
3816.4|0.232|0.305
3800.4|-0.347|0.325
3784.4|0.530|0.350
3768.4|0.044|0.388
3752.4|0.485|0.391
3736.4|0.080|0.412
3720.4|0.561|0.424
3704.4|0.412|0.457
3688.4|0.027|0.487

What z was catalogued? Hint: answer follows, 0.964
